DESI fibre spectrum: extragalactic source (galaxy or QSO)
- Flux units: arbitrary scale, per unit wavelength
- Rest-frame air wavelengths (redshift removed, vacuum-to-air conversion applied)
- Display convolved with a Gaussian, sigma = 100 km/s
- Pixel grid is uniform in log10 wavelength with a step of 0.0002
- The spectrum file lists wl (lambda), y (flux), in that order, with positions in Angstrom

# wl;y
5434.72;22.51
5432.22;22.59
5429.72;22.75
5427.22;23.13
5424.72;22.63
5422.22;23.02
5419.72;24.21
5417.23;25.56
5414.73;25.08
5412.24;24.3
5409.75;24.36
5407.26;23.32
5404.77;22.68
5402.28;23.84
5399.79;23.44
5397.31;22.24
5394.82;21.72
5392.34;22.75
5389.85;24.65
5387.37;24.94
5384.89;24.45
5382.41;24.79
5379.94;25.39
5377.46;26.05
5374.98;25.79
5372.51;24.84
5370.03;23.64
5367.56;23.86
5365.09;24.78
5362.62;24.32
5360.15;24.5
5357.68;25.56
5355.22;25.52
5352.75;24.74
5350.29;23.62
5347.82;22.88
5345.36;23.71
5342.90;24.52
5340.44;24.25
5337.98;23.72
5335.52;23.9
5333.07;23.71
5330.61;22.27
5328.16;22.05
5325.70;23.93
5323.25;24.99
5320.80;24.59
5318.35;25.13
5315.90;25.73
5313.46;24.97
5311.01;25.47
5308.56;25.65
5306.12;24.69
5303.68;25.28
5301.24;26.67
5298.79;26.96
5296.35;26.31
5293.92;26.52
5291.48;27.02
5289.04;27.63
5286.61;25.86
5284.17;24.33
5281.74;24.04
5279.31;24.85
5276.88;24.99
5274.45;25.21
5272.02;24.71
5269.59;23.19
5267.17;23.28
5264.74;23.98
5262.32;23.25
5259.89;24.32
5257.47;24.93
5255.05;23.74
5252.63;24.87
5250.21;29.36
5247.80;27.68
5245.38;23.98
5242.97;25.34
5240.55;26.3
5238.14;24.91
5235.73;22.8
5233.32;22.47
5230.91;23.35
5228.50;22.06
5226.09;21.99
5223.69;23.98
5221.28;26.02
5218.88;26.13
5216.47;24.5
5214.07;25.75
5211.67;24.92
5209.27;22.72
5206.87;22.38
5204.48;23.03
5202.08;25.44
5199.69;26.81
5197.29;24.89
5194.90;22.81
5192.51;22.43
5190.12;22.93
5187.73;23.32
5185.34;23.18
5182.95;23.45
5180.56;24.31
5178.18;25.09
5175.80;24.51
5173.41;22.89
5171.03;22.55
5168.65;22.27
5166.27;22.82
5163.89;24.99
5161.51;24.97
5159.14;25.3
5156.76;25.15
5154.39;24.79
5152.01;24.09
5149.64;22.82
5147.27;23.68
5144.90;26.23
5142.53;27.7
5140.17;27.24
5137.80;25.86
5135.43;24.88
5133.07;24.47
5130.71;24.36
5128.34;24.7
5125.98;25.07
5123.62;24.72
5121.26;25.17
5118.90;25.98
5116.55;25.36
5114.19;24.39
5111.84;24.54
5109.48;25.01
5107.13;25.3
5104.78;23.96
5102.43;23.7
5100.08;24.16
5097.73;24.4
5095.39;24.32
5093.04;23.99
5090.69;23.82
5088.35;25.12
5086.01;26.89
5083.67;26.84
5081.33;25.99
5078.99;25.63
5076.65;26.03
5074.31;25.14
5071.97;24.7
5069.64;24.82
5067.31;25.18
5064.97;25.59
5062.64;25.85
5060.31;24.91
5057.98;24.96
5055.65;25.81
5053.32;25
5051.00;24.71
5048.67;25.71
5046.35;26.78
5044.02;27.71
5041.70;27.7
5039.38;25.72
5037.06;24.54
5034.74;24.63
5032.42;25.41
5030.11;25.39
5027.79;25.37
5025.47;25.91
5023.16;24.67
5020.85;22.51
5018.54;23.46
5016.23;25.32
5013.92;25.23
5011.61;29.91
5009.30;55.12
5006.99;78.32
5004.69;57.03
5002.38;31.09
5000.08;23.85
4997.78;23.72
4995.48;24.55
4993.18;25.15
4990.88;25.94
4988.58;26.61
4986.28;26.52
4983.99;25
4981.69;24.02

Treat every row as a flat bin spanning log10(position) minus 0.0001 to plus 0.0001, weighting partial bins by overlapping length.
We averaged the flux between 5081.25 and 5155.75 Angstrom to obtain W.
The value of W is 25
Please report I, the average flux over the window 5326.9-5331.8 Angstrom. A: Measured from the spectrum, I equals 22.2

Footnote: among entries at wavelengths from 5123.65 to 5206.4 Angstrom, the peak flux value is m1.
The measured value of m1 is 27.7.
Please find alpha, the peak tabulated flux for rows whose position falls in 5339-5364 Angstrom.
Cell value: 25.56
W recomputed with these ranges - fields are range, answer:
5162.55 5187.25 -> 23.6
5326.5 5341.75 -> 23.3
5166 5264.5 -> 24.2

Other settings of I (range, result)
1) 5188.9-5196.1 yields 22.7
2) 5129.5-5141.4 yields 25.4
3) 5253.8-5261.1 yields 24.3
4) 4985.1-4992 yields 26.4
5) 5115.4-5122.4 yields 25.5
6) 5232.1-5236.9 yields 22.6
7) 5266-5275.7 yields 24.1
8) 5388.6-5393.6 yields 23.7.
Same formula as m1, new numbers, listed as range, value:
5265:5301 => 27.63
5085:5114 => 26.89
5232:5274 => 29.36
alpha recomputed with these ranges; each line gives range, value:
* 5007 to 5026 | 55.12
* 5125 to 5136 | 25.07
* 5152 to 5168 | 25.3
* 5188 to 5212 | 26.81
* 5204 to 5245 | 26.3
